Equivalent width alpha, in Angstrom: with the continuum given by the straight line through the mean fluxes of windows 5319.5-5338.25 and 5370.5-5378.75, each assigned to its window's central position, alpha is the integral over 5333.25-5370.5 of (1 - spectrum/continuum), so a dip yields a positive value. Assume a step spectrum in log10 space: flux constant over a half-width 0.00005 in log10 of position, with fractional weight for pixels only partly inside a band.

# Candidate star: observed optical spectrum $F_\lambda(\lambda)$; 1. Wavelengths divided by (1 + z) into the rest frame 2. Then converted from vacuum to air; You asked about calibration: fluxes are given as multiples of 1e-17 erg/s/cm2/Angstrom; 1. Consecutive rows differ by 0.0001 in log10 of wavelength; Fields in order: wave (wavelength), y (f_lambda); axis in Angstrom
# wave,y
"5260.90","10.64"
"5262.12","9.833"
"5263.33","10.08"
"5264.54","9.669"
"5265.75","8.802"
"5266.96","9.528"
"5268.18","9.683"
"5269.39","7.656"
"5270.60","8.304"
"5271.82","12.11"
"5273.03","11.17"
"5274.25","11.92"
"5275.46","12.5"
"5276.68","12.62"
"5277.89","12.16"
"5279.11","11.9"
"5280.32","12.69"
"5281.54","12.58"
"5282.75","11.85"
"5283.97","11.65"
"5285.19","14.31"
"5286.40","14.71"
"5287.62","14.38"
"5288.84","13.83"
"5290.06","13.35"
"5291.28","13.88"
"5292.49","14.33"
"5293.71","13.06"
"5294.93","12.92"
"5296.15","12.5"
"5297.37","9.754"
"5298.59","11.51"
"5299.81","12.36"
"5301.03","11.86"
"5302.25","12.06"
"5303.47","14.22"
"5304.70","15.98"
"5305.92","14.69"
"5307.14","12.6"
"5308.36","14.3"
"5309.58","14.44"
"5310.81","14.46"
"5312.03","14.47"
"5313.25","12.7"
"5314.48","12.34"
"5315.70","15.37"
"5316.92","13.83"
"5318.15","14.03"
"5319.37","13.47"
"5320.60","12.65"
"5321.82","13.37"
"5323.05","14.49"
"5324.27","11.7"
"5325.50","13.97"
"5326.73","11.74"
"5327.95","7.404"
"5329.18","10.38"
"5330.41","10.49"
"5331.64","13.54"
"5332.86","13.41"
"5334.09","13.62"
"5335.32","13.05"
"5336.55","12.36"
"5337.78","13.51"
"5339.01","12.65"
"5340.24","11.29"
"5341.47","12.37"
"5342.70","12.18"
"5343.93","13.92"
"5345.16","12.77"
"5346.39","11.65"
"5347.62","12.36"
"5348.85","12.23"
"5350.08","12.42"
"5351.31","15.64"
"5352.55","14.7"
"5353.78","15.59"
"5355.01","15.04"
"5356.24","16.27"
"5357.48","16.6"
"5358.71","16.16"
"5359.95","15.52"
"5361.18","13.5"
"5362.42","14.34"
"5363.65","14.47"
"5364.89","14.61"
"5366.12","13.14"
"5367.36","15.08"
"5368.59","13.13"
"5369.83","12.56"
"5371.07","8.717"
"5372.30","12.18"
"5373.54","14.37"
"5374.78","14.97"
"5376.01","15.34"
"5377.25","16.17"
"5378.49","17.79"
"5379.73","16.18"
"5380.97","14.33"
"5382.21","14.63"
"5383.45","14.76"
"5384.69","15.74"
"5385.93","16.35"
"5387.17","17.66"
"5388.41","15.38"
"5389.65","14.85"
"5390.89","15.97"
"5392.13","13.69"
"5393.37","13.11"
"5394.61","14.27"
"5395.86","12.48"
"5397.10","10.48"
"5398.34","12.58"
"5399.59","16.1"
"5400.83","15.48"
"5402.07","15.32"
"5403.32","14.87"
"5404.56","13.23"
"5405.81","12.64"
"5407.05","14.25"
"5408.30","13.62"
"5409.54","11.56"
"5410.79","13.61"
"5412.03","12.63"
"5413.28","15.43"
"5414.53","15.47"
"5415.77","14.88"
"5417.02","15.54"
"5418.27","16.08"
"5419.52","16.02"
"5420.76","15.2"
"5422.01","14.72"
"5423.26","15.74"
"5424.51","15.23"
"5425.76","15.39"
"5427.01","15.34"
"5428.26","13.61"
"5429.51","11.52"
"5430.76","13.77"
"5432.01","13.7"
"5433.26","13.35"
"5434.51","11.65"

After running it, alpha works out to -1.4 Angstrom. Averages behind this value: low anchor 12.4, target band 13.7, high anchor 14.1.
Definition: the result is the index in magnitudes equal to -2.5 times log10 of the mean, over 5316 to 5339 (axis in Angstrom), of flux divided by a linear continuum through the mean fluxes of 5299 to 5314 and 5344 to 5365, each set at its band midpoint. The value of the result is 0.11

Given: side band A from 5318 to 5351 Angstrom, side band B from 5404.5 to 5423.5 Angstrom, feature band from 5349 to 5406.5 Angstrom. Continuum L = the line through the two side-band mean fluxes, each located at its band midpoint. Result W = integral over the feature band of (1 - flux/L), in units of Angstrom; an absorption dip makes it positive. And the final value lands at -4.2 Angstrom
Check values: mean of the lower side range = 12.5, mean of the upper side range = 14.4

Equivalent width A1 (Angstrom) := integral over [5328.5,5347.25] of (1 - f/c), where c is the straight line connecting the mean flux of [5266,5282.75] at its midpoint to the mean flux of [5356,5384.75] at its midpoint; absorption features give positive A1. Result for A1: 1.3 Angstrom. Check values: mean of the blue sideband 11.1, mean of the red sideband 14.6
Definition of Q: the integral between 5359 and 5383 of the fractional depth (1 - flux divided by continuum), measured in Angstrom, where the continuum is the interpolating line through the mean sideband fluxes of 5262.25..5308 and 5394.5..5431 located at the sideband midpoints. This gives -1.3 Angstrom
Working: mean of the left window 12.1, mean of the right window 14.2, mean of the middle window 14.3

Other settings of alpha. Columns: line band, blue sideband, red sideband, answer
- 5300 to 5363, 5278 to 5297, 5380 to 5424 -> 1.3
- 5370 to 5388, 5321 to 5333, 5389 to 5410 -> -2.1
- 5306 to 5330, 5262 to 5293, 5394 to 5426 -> -1.0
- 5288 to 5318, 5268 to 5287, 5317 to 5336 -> -3.0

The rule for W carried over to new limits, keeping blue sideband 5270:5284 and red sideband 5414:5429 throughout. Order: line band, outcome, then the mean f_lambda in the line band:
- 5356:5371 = -0.6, 14.3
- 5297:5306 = -0.3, 12.8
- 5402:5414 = 1.0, 13.6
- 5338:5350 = 0.9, 12.4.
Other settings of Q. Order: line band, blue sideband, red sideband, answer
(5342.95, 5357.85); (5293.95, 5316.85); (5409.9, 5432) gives -0.2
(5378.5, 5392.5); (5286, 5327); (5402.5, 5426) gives -1.3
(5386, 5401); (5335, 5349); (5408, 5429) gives -0.4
